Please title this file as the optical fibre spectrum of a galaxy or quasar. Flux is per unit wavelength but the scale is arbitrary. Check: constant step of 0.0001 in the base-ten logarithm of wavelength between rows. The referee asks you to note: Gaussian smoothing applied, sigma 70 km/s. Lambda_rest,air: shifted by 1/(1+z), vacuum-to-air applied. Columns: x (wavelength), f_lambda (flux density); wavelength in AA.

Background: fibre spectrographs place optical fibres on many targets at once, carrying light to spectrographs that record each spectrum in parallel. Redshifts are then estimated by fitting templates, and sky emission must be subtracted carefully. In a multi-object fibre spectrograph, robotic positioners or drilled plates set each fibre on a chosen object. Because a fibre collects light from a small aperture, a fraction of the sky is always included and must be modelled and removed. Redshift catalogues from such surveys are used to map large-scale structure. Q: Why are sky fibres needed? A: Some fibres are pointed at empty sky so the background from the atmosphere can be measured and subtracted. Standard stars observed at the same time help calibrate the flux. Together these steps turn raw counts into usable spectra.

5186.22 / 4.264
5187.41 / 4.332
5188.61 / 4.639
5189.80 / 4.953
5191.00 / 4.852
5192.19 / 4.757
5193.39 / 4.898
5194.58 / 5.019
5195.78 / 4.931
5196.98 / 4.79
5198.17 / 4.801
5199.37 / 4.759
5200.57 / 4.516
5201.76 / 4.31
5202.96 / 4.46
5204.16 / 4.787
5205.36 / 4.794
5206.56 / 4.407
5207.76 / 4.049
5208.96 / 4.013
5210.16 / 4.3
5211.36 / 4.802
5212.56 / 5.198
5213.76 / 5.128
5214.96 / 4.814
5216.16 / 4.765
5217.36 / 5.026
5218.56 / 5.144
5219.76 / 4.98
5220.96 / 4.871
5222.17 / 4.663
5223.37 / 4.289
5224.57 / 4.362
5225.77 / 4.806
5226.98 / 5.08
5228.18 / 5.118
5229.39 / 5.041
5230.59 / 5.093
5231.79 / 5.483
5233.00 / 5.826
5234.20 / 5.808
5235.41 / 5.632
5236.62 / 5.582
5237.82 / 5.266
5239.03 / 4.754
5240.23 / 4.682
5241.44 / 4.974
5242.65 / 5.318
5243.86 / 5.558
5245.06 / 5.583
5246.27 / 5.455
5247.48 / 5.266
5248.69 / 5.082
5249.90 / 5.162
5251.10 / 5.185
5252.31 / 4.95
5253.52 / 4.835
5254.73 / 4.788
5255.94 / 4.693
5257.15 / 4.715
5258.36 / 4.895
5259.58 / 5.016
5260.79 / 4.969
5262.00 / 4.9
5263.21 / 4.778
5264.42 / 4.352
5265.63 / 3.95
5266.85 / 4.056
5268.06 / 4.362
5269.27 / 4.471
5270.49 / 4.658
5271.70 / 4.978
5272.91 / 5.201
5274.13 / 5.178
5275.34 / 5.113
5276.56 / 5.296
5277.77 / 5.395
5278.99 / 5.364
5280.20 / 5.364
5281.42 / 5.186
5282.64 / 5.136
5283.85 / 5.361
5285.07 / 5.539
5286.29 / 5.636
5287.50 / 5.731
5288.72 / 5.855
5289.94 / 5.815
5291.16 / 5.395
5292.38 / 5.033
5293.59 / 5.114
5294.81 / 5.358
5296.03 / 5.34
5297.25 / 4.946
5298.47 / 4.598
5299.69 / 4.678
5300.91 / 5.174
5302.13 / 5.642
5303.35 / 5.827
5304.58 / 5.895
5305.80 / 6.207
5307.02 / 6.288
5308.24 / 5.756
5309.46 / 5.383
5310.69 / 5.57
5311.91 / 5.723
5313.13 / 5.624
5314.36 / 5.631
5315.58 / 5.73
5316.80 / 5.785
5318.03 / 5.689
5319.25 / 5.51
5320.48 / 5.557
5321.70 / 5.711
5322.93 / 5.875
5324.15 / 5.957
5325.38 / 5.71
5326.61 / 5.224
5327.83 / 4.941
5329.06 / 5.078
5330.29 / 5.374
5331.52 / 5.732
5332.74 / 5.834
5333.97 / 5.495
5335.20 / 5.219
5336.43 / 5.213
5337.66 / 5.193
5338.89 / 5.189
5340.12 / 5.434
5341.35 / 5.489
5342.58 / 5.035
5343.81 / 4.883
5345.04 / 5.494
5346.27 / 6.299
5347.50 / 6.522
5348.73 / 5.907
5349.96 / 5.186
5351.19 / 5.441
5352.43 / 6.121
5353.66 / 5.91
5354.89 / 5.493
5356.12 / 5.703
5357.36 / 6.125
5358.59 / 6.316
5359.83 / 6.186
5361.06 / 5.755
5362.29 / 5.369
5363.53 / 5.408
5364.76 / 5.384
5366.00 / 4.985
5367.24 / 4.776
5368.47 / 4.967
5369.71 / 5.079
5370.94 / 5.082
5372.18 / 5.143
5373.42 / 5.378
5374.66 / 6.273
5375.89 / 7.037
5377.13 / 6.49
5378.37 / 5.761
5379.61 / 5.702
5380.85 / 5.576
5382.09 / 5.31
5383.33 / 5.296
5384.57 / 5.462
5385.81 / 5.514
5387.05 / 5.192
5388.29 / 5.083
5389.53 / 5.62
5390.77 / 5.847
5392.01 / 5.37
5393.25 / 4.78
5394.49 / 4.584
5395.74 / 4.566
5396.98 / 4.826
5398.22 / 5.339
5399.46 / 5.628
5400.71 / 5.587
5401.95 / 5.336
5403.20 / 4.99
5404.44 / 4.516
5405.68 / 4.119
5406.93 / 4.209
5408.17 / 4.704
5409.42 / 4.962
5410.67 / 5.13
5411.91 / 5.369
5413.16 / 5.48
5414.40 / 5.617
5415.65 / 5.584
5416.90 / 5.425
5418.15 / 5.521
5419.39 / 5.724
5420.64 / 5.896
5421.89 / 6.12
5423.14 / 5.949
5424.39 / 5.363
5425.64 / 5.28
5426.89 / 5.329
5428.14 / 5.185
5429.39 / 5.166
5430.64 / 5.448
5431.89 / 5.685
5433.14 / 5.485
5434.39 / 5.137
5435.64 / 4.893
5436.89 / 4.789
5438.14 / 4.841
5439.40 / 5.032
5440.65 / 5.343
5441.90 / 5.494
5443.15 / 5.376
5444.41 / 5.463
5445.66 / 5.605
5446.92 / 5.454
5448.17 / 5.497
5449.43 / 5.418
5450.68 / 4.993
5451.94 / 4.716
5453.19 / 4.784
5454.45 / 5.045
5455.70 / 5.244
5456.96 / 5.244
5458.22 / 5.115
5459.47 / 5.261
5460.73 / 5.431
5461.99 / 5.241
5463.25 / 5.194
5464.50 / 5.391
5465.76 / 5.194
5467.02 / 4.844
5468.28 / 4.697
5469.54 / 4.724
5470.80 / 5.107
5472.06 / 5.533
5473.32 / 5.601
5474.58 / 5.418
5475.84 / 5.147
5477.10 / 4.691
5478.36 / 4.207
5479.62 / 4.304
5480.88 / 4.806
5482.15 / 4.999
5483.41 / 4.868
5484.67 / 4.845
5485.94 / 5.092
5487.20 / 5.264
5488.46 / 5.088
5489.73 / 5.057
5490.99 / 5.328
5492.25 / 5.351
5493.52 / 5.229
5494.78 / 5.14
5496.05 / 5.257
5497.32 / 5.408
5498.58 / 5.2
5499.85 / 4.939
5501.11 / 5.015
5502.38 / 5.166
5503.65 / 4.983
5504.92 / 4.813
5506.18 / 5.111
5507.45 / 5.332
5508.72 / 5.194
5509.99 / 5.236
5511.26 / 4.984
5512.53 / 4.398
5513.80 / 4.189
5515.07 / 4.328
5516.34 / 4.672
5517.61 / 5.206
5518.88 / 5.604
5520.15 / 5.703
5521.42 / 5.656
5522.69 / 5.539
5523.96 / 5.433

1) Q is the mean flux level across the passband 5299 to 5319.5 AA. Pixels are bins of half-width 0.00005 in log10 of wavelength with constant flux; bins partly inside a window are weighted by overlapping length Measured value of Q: 5.65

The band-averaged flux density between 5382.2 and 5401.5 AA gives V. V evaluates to 5.25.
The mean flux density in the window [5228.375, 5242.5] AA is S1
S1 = 5.28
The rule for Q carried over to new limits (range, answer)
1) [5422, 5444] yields 5.3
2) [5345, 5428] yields 5.45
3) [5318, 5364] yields 5.59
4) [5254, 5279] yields 4.8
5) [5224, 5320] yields 5.22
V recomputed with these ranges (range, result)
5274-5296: 5.39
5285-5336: 5.53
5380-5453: 5.26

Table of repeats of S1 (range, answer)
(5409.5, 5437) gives 5.44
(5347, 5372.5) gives 5.57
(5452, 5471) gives 5.09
